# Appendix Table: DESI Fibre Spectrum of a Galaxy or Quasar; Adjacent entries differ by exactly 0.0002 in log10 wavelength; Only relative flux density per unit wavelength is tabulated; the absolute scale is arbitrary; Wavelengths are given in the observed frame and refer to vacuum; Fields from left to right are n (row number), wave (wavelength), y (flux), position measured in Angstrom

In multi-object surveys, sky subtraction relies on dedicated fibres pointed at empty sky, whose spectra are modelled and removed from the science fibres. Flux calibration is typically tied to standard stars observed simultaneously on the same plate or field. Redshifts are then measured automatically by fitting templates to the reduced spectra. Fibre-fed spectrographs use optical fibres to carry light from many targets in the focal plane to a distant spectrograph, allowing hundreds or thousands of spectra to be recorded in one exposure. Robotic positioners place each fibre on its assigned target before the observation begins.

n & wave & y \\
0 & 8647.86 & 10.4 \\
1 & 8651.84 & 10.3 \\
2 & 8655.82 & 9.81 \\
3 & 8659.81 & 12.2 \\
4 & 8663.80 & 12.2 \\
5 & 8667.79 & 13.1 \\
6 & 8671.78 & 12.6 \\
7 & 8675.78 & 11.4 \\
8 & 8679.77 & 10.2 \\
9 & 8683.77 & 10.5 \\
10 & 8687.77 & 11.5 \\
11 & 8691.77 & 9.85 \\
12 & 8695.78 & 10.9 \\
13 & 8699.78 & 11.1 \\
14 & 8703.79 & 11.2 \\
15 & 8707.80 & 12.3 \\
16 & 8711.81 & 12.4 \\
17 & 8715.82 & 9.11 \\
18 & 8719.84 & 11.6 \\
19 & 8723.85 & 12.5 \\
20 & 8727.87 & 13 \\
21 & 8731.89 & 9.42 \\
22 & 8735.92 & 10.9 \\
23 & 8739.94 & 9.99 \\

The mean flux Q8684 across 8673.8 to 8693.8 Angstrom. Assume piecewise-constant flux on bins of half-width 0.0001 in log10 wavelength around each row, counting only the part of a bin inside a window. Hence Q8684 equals 10.7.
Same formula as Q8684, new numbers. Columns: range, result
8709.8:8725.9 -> 11.4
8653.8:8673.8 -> 12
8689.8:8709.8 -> 11.1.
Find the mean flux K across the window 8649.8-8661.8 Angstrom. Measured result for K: 10.8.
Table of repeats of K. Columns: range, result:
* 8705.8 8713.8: 12.4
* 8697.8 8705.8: 11.1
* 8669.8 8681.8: 11.4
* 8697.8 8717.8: 11.2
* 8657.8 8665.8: 12.2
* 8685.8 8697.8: 10.7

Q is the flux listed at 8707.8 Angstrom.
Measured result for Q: 12.3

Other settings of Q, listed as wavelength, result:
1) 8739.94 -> 9.99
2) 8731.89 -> 9.42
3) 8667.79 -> 13.1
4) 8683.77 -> 10.5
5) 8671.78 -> 12.6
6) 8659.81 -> 12.2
